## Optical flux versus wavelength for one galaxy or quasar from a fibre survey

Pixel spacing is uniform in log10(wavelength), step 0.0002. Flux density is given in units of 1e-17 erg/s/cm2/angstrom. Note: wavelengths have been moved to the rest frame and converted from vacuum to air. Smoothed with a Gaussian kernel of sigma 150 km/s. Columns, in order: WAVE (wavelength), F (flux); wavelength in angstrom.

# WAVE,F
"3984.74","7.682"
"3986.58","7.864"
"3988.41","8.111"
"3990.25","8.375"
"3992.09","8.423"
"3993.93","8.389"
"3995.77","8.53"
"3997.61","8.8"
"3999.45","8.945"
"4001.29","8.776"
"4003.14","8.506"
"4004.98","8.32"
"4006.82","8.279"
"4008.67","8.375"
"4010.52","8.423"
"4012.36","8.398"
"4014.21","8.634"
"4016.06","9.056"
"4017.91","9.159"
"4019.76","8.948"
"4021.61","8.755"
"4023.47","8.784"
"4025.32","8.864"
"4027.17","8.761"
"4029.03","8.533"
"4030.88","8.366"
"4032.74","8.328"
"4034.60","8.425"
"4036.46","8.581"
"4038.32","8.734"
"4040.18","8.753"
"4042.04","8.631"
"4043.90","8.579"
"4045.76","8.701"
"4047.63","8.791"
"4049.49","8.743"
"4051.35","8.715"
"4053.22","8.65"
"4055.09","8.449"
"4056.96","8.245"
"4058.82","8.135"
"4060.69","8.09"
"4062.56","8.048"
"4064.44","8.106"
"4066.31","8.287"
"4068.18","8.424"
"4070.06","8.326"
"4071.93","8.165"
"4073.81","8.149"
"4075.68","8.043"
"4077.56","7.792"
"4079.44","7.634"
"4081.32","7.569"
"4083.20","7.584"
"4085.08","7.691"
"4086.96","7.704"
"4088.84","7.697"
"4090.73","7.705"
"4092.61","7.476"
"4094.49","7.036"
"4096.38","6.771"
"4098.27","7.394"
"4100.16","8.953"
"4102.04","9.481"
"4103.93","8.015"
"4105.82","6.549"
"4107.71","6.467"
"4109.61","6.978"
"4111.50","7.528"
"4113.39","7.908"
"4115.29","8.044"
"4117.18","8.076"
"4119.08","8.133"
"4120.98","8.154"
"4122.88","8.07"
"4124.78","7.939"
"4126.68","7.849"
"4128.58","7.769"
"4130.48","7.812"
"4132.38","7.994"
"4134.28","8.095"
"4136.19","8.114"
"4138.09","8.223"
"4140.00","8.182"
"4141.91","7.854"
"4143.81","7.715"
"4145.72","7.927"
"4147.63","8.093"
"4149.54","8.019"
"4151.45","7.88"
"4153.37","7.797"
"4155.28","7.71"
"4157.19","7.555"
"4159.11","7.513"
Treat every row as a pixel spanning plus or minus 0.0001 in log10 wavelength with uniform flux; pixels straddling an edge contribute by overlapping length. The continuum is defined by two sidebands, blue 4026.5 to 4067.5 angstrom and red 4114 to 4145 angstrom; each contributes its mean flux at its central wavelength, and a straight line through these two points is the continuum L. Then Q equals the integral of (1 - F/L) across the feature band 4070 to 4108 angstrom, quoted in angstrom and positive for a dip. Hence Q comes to 2.33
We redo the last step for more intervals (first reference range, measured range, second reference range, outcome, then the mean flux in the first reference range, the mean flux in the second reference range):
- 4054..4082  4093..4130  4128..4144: 1.35 angstrom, 8.1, 7.99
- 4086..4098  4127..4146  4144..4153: -0.35 angstrom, 7.4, 7.94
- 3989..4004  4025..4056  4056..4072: -1.06 angstrom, 8.58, 8.21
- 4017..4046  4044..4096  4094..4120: 0.69 angstrom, 8.68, 7.68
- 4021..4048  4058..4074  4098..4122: 0.20 angstrom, 8.63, 7.83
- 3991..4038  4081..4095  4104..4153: 0.91 angstrom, 8.61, 7.82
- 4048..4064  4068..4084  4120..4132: 0.61 angstrom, 8.39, 7.94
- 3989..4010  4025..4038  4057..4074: -0.29 angstrom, 8.51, 8.2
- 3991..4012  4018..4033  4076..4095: -0.81 angstrom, 8.52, 7.62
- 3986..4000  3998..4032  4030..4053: -0.59 angstrom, 8.43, 8.61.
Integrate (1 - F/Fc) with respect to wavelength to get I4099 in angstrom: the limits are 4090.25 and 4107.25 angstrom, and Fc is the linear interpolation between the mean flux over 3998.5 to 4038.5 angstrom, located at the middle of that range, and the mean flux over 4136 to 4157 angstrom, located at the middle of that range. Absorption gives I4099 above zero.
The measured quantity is 1.1 angstrom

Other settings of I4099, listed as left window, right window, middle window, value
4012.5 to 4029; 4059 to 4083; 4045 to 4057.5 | -0.4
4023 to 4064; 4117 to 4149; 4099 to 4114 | 0.8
